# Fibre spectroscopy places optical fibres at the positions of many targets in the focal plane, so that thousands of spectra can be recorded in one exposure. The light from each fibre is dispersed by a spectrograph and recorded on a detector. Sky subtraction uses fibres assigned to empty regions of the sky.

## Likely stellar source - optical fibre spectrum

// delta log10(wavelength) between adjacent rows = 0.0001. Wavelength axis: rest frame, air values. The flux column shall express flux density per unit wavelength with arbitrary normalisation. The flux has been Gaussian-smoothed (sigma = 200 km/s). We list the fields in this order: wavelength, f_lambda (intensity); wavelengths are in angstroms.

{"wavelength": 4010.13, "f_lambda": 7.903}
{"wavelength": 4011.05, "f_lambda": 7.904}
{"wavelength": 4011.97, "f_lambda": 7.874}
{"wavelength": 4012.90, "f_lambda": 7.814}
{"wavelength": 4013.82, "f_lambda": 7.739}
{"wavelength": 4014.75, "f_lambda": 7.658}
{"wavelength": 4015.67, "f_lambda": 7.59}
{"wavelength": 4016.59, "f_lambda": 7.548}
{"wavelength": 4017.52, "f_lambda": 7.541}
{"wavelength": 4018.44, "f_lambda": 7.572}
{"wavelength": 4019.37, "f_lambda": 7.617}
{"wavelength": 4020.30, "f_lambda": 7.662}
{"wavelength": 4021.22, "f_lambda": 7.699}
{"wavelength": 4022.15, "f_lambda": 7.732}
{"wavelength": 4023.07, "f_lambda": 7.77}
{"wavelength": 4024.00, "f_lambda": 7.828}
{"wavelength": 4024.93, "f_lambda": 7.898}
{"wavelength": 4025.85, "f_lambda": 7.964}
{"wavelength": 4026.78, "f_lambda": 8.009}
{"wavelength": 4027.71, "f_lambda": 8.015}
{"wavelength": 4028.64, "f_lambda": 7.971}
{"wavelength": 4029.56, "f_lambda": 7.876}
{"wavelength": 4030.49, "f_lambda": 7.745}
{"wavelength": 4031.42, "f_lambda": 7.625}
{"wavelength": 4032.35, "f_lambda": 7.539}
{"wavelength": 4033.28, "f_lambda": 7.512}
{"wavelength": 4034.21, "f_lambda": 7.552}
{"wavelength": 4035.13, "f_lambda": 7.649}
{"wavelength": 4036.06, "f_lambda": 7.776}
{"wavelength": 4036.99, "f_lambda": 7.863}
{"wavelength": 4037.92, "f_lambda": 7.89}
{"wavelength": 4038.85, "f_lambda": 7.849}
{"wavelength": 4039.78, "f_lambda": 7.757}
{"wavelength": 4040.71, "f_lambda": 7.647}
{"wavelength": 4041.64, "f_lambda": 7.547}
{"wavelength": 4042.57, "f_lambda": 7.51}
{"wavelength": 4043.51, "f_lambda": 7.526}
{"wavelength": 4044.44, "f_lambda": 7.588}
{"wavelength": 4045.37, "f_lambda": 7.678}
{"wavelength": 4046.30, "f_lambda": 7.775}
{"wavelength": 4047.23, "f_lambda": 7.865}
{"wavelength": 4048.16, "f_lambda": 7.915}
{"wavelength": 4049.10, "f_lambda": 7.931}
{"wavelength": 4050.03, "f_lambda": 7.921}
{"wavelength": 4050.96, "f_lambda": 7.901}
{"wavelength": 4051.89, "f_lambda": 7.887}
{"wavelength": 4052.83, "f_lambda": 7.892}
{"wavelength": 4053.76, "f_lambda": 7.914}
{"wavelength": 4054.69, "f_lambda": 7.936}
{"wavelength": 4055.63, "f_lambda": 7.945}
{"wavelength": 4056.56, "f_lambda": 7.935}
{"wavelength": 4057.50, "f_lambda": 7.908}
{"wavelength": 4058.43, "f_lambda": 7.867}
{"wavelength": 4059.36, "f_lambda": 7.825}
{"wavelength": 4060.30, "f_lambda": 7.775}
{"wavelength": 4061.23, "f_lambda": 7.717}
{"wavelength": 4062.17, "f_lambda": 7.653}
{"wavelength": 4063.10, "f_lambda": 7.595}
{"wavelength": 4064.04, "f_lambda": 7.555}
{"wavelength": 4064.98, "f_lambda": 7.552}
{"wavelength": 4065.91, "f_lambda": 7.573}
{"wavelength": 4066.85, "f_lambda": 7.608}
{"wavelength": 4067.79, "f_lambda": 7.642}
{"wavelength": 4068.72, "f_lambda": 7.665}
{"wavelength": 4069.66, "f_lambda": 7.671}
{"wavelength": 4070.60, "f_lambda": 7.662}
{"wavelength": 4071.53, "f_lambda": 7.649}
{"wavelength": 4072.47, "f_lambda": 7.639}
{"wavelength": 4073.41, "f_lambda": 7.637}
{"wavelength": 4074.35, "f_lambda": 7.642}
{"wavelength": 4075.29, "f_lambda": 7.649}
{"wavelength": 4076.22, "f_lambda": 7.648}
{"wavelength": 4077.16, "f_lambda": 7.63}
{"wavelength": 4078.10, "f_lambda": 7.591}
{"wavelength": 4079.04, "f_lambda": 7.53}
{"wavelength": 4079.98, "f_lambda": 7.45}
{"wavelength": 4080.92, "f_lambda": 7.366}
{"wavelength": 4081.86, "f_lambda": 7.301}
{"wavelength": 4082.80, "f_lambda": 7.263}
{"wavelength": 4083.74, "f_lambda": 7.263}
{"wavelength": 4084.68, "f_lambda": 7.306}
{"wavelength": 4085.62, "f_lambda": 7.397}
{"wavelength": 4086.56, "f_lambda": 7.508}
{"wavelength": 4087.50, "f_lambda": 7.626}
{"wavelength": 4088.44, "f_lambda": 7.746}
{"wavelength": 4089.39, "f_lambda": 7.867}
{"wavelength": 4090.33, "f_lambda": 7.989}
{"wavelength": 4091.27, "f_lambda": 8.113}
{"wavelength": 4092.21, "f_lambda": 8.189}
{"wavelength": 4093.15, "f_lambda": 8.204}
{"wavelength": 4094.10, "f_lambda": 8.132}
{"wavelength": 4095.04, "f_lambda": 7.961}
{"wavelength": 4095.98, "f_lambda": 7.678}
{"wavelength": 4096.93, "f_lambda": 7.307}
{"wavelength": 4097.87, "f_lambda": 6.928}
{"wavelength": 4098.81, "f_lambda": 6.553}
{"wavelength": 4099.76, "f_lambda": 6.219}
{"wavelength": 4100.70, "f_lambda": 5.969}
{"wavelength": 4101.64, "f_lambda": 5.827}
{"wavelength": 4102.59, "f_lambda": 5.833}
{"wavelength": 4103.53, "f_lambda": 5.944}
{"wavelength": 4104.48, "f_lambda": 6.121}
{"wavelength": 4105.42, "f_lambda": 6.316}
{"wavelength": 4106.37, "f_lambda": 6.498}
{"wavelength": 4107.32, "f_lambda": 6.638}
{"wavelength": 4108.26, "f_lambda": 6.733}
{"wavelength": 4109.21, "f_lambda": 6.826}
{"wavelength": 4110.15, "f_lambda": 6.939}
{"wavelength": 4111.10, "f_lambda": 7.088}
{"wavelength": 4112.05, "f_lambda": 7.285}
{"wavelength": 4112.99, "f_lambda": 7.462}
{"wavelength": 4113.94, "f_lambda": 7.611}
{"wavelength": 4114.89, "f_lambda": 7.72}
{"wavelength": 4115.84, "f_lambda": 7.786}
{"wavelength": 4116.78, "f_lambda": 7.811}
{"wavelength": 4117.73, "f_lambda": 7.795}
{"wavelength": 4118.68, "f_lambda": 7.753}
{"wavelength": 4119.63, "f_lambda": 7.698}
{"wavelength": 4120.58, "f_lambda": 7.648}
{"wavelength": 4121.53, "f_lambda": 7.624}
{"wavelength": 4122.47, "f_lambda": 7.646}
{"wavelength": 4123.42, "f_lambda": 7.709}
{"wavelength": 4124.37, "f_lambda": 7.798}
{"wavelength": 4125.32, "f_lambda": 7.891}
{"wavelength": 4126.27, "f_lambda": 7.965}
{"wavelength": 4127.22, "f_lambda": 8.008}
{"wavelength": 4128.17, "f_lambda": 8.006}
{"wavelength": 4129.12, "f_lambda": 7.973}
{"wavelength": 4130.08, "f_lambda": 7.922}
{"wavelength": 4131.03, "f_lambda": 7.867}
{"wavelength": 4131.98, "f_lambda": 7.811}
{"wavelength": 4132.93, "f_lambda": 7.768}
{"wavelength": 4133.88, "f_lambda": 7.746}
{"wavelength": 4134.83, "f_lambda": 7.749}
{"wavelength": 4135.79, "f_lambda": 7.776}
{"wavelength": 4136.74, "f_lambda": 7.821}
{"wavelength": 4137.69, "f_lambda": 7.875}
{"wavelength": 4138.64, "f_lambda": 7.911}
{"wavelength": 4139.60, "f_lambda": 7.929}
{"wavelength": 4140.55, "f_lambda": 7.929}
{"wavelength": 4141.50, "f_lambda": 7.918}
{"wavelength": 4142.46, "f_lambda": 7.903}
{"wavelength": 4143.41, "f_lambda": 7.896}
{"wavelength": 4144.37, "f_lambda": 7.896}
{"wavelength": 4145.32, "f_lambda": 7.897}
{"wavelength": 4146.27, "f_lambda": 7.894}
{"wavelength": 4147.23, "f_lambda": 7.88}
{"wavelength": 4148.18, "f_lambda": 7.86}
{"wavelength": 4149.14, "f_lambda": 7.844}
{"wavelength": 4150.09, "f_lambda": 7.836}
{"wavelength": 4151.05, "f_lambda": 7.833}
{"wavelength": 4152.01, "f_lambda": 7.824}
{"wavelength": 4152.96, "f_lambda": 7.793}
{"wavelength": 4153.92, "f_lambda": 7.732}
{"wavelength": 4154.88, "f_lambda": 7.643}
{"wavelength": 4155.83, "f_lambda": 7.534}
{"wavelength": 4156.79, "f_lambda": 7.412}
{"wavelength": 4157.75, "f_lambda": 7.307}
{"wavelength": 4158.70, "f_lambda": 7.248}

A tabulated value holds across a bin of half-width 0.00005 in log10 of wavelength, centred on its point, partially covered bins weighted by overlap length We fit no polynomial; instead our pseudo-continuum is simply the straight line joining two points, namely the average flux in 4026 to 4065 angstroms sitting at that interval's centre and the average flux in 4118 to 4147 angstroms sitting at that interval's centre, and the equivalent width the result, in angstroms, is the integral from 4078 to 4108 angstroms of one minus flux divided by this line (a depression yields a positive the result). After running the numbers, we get 2.5 angstroms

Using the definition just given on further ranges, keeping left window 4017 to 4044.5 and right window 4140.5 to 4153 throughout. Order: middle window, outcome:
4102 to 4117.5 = 1.80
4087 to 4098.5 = 0.02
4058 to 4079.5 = 0.34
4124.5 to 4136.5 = -0.03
